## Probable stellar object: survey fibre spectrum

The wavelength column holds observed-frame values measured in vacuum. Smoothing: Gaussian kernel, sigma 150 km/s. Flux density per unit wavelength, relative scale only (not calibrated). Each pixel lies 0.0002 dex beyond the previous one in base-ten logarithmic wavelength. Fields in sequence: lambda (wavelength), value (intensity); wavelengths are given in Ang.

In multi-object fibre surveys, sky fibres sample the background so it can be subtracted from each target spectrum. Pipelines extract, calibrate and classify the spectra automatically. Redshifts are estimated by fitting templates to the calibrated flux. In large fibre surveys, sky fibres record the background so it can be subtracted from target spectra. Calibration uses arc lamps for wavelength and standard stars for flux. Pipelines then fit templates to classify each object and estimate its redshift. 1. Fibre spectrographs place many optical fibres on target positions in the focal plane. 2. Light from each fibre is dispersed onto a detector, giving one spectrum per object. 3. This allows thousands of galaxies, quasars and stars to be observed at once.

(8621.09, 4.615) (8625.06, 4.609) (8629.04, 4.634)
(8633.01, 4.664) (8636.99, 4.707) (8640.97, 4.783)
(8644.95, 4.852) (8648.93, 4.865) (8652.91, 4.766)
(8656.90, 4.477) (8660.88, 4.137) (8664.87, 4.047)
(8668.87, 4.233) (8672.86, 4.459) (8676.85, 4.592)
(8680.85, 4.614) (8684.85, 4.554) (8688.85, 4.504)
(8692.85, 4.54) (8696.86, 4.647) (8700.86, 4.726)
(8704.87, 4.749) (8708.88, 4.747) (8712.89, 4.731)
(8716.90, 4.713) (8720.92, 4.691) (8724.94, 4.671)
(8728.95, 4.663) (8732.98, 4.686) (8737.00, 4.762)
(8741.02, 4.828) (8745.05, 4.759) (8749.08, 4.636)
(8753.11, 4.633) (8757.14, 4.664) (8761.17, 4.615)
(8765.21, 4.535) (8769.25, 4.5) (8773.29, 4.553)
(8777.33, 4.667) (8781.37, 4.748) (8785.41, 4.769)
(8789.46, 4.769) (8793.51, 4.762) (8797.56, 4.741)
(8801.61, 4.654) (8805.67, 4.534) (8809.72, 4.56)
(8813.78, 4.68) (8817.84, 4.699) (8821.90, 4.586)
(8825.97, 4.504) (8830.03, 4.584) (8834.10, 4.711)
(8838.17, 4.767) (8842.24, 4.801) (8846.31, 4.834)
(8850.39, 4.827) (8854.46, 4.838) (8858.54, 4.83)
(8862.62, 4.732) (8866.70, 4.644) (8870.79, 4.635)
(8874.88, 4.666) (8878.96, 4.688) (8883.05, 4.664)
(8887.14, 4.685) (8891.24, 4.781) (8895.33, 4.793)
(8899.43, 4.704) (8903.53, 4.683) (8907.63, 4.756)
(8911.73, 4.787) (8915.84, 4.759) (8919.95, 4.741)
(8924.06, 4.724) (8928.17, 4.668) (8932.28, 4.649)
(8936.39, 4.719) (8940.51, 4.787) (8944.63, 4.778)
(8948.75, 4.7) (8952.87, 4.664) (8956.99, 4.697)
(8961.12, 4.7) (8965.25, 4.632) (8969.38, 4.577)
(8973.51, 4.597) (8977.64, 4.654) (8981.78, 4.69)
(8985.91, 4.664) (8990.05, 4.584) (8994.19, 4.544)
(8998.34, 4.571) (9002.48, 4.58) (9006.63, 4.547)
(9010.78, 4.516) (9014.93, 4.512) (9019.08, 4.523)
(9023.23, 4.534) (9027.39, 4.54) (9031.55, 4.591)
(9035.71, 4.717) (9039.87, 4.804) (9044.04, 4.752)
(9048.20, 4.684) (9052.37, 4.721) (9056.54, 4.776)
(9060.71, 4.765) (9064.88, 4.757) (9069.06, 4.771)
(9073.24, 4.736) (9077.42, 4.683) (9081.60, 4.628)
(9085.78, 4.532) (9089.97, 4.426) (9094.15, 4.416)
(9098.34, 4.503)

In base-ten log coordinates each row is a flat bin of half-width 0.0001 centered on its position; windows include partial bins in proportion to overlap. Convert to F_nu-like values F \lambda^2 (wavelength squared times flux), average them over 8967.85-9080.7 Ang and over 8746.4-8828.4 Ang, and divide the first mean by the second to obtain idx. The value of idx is 1.06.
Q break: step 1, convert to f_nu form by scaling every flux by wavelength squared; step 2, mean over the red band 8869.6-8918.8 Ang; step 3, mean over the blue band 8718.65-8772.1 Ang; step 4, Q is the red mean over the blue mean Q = 1.0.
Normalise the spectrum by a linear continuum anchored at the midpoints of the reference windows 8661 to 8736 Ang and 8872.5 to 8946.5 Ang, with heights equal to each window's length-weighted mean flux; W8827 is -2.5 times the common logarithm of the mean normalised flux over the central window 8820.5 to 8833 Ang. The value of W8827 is 0.02 mag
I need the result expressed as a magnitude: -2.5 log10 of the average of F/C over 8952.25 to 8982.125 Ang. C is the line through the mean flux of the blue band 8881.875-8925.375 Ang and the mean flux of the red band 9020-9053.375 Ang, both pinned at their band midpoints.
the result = 0.01 mag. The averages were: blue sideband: 4.74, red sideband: 4.66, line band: 4.65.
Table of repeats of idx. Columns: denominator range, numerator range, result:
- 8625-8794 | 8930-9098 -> 1.07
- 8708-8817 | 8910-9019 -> 1.04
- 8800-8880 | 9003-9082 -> 1.04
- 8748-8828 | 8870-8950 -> 1.05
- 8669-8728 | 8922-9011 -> 1.07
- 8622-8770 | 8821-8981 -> 1.07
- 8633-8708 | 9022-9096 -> 1.11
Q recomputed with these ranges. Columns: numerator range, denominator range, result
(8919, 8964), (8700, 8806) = 1.05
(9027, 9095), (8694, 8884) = 1.06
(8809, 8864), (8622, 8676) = 1.08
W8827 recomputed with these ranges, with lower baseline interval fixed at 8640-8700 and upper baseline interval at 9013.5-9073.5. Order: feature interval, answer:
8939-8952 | -0.02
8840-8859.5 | -0.05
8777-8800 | -0.04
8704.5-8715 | -0.04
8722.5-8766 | -0.03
